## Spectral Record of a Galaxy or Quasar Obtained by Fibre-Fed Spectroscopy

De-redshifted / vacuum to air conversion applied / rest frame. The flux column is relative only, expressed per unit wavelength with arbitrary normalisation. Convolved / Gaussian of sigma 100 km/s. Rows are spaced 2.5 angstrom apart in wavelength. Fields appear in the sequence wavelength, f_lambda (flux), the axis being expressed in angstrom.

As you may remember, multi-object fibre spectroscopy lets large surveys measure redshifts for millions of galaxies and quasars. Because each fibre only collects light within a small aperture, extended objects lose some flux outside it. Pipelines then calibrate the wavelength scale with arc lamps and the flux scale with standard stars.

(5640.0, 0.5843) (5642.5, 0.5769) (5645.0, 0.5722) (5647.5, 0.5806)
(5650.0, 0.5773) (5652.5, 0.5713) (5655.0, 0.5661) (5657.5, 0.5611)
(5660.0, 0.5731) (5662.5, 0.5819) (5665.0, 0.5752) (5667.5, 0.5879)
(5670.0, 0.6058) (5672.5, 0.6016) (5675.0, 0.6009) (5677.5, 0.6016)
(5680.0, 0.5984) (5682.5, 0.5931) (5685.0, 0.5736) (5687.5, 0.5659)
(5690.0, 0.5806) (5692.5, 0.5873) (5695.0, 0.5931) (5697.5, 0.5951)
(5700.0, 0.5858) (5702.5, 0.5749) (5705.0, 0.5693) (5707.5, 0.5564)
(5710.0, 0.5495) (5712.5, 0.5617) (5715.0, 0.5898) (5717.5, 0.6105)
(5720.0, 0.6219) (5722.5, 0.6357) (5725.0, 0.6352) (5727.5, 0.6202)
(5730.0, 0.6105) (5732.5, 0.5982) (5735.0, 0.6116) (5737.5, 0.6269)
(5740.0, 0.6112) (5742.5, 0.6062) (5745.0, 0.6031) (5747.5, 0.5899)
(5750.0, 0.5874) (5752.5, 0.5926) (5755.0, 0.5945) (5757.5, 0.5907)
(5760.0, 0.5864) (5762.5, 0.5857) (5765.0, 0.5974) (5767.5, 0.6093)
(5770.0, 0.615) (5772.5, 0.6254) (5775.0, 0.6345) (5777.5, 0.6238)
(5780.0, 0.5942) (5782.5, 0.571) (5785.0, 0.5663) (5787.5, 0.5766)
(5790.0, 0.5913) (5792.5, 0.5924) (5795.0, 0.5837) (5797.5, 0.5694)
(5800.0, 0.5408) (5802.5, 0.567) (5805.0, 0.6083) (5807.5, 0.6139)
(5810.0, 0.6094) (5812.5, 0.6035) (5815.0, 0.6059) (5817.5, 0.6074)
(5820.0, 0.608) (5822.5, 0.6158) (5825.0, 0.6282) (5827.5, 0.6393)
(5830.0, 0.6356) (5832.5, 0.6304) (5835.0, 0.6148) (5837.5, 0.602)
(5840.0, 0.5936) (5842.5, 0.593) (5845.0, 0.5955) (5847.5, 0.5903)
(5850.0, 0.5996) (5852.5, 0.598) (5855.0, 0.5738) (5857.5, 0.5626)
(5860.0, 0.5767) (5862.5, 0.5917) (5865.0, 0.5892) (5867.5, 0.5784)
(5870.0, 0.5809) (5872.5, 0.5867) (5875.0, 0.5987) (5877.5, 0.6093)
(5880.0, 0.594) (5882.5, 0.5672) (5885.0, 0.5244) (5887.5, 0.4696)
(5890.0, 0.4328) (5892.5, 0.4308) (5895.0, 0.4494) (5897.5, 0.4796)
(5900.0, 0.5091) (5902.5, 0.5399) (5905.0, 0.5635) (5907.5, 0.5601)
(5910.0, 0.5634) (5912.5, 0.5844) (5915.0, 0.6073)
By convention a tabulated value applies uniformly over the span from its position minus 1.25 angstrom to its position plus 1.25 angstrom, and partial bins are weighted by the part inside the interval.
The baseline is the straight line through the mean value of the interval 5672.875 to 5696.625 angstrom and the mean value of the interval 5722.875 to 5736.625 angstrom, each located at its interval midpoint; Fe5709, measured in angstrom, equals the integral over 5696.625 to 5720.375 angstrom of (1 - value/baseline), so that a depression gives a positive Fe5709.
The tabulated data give 0.9 angstrom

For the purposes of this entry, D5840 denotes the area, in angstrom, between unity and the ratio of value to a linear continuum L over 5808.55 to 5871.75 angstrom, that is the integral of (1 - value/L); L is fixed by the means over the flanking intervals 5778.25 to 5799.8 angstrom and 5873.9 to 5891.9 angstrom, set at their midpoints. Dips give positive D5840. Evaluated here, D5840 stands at -5.0 angstrom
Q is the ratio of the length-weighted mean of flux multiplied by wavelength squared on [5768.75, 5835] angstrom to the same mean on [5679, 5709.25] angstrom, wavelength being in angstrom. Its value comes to 1.1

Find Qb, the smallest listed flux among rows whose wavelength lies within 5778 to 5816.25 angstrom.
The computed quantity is 0.5408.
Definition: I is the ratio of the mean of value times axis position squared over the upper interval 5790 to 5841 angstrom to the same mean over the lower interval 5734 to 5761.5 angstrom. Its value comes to 1.03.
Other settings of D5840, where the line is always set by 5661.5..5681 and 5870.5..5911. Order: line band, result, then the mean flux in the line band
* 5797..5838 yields -4.08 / 0.607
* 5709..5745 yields -1.78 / 0.607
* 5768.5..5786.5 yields -1.29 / 0.604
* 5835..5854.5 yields -1.88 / 0.596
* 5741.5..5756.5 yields -0.62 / 0.595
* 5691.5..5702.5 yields -0.03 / 0.589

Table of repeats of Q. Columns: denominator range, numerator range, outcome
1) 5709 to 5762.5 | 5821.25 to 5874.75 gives 1.03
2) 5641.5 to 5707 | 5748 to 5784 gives 1.06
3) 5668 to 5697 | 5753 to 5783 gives 1.05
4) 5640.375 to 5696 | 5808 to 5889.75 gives 1.08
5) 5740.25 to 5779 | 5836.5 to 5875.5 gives 1.01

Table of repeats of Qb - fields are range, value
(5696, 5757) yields 0.5495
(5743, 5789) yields 0.5663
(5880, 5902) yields 0.4308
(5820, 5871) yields 0.5626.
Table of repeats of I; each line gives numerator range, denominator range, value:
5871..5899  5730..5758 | 0.91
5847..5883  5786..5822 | 1.01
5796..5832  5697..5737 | 1.05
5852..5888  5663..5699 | 1.04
